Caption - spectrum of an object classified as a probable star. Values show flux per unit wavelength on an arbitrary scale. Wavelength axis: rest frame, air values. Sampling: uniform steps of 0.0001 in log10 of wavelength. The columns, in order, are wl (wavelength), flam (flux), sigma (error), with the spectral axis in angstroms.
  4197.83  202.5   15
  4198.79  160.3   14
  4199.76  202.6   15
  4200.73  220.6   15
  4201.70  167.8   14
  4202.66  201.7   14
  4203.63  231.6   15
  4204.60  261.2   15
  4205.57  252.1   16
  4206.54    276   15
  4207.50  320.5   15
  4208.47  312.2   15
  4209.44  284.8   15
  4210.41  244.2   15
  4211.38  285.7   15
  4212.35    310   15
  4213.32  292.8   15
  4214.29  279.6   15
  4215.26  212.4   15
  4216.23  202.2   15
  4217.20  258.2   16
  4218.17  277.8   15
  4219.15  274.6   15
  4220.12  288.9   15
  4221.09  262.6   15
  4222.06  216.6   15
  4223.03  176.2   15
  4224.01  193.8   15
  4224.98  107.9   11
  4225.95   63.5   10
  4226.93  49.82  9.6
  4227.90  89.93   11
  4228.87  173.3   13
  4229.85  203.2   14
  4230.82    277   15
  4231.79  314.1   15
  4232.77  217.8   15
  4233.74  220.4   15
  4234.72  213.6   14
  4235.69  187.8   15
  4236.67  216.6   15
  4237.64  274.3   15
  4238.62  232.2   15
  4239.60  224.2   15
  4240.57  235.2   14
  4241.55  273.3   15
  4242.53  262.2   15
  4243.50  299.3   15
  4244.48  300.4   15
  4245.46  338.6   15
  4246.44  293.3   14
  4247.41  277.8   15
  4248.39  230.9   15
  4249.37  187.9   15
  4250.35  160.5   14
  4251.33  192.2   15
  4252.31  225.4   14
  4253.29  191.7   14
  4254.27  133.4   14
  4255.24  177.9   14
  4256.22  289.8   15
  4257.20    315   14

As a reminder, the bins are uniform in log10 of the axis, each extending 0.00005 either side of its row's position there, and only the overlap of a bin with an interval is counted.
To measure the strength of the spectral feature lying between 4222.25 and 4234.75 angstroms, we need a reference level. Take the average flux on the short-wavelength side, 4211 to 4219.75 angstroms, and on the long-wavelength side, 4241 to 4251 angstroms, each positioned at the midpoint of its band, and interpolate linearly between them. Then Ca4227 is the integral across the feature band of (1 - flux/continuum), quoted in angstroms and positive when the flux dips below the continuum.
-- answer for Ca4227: 4.1 angstroms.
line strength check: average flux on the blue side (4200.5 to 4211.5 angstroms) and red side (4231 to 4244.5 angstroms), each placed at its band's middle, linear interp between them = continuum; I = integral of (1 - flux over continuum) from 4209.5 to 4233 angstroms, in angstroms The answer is 2.84 angstroms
